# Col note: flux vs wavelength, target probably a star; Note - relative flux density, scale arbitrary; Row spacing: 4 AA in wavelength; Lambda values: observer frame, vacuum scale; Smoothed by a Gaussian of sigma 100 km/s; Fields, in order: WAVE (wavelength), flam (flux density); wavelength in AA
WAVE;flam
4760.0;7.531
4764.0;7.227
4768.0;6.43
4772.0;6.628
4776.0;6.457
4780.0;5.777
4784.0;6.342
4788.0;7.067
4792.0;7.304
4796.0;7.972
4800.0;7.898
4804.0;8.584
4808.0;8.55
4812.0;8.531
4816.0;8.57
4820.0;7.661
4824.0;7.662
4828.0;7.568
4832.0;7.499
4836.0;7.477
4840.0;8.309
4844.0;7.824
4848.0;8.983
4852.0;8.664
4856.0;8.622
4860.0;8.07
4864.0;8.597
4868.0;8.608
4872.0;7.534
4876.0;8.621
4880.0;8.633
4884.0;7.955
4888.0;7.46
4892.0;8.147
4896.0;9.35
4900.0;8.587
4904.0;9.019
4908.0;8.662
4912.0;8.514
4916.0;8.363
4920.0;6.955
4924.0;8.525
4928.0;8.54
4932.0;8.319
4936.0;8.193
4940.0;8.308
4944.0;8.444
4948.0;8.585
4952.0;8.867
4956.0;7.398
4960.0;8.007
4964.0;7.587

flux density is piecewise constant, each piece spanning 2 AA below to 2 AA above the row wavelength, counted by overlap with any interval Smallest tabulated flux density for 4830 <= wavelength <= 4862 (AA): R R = 7.477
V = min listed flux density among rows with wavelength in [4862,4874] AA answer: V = 7.534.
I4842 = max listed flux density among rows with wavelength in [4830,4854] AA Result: 8.983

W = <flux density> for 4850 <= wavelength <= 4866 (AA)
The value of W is 8.49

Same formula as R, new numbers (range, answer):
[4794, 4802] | 7.898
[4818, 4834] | 7.499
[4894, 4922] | 6.955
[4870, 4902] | 7.46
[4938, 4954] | 8.308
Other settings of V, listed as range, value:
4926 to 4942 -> 8.193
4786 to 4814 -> 7.067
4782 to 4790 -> 6.342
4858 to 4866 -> 8.07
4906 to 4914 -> 8.514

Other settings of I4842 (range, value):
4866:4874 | 8.608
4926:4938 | 8.54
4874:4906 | 9.35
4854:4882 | 8.633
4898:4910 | 9.019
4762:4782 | 7.227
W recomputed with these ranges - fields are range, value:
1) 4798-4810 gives 8.34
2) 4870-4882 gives 8.26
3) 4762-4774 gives 6.76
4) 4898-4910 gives 8.76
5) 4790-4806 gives 7.94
